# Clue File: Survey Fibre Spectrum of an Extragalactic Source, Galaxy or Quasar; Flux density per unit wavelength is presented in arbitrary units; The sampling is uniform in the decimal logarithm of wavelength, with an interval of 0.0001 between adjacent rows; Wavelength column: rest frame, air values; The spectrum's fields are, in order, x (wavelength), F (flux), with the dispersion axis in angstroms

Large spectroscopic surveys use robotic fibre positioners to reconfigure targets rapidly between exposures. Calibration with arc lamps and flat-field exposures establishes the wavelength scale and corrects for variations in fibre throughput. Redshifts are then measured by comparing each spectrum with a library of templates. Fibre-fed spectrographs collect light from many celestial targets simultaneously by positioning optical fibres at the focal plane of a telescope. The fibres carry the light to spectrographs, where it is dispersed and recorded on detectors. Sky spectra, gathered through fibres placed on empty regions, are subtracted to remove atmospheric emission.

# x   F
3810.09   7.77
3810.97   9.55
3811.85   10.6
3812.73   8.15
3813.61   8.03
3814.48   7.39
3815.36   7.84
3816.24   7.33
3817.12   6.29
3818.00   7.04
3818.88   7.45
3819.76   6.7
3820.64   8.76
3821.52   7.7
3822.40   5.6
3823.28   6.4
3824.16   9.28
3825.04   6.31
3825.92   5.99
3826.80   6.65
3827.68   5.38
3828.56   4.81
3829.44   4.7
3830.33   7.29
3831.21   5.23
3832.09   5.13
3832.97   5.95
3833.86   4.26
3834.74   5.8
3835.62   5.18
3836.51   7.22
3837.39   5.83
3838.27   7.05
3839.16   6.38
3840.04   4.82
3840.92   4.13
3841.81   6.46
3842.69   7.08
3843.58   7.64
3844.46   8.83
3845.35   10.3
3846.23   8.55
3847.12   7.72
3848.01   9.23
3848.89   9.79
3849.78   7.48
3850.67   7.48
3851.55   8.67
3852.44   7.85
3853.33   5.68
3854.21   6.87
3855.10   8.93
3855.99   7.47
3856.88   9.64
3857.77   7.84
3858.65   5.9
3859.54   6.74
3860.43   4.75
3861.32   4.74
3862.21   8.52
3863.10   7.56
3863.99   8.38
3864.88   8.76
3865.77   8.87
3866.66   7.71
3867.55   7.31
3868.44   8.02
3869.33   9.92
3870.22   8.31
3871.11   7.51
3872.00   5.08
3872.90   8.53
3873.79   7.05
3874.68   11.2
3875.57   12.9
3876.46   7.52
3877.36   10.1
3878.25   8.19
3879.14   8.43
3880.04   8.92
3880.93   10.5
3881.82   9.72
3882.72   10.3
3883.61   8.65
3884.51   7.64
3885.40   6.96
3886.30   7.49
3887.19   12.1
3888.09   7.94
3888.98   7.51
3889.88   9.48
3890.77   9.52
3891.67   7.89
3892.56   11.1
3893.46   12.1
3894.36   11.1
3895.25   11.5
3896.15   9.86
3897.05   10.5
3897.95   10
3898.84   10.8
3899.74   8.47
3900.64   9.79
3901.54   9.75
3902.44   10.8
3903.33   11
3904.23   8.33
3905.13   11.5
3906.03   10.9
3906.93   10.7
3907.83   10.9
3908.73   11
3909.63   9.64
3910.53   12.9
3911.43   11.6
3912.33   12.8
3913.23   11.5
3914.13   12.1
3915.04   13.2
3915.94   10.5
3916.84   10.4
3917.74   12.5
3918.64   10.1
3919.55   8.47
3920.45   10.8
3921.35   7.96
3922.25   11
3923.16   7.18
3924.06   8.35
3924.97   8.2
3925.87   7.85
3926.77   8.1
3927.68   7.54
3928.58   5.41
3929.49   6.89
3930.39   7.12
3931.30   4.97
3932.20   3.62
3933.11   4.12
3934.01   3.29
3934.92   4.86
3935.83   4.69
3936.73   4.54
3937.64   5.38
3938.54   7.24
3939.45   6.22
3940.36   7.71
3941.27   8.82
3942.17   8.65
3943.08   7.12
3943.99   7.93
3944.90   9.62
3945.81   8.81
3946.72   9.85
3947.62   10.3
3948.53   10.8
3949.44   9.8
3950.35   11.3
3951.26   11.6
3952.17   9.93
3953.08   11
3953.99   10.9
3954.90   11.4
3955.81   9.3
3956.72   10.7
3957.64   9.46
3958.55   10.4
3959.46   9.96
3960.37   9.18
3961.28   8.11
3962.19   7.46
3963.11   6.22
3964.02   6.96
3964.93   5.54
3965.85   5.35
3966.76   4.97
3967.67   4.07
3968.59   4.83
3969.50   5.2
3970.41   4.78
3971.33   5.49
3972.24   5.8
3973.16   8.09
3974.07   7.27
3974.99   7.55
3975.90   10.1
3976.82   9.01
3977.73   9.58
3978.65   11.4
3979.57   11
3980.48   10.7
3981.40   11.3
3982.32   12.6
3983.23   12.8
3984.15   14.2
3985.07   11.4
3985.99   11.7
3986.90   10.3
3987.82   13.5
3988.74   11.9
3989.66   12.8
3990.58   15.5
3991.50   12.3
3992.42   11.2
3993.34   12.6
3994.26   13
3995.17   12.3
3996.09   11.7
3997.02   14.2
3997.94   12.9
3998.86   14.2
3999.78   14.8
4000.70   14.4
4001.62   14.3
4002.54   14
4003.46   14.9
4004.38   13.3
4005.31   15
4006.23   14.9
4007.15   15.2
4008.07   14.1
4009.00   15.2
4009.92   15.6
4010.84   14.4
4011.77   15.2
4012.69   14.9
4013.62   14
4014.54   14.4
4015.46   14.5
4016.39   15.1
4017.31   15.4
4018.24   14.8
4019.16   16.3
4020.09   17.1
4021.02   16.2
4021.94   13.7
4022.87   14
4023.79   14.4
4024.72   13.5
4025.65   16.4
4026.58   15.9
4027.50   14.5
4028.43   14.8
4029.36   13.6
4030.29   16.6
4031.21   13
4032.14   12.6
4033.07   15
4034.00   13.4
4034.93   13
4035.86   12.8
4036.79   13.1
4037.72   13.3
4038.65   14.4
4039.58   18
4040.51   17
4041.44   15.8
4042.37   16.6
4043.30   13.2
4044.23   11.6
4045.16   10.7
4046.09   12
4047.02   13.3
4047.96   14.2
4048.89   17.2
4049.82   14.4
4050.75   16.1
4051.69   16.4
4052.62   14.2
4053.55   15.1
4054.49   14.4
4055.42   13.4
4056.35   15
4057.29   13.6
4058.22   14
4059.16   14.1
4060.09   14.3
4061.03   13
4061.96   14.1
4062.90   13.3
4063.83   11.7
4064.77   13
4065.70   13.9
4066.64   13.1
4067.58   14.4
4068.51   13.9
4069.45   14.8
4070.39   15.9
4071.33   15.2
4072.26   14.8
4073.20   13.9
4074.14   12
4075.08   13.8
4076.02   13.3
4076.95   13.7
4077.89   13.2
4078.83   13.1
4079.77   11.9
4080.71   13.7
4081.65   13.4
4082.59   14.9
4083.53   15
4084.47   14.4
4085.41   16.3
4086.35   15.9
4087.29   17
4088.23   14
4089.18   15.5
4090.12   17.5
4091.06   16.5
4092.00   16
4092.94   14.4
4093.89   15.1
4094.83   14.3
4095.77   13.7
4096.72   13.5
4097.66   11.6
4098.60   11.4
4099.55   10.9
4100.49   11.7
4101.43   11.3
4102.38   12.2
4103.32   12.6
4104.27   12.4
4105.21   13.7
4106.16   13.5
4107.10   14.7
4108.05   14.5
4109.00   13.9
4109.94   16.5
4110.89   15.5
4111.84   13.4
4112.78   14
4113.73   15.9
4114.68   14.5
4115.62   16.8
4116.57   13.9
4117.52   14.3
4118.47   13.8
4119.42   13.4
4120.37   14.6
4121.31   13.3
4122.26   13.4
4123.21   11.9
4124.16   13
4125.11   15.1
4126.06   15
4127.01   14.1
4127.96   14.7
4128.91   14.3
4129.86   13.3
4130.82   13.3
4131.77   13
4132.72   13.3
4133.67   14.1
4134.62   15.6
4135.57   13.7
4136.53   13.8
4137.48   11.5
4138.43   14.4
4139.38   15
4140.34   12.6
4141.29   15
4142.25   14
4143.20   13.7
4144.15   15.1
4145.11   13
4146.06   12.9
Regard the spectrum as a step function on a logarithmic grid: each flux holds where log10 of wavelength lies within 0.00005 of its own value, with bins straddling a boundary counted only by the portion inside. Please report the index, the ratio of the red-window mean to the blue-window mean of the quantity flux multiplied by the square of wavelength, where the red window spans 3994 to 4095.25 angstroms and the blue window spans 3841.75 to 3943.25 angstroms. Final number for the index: 1.8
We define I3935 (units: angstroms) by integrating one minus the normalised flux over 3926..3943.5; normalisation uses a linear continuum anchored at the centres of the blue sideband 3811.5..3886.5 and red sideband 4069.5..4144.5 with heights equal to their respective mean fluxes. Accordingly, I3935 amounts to 6.4 angstroms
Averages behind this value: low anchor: 7.51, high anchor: 14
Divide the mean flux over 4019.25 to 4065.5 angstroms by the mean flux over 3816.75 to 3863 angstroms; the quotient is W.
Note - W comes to 2.08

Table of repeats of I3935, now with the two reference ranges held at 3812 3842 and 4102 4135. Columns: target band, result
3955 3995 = 3.43 angstroms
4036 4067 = -4.70 angstroms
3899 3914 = -3.89 angstroms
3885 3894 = -1.27 angstroms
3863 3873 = -0.62 angstroms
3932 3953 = 3.85 angstroms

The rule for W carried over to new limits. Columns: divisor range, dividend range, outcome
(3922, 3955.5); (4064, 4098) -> 1.82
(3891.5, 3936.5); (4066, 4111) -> 1.51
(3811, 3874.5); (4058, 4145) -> 1.94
